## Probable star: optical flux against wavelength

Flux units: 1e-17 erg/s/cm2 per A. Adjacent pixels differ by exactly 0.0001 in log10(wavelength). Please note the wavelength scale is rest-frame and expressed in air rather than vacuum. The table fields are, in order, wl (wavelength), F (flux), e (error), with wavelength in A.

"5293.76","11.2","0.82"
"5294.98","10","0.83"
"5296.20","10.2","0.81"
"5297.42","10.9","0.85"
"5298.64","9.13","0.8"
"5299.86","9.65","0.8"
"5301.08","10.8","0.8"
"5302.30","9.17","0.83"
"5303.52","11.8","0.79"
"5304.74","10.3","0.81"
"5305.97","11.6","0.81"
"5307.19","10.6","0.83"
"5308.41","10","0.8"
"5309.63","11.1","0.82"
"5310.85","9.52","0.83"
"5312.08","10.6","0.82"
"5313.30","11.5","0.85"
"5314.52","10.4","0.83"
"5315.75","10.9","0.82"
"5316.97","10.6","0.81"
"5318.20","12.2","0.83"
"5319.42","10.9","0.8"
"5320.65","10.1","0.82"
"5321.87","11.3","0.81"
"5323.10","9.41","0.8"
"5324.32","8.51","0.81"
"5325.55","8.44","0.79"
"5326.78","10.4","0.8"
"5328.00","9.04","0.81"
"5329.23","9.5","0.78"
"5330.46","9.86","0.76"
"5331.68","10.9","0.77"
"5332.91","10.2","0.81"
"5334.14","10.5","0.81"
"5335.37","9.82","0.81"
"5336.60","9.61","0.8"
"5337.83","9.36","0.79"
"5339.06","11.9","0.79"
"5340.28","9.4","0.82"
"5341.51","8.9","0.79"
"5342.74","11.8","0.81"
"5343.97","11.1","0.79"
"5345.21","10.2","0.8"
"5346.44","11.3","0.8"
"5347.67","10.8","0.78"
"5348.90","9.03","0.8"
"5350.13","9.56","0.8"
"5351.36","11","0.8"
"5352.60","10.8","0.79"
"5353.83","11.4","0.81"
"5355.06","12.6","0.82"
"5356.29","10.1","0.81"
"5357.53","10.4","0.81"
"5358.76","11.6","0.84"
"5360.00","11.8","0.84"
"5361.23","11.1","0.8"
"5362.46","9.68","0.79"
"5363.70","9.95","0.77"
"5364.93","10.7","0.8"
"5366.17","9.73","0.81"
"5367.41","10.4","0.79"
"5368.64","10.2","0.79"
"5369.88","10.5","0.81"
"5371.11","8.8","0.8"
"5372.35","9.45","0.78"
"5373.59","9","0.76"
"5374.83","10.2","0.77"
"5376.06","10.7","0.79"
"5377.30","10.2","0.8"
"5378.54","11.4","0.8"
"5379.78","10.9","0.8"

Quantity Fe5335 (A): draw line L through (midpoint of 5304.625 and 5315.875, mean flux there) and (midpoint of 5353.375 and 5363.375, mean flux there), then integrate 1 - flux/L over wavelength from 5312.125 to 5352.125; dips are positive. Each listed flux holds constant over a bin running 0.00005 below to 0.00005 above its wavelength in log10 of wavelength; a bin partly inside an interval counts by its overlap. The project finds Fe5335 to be 2.1 A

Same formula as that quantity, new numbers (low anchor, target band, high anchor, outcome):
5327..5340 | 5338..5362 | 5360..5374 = -1.6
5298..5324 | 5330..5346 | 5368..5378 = -0.1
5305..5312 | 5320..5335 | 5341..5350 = 0.9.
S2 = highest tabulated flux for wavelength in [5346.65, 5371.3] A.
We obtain 12.6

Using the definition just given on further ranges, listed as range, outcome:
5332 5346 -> 11.9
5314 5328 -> 12.2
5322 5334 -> 10.9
